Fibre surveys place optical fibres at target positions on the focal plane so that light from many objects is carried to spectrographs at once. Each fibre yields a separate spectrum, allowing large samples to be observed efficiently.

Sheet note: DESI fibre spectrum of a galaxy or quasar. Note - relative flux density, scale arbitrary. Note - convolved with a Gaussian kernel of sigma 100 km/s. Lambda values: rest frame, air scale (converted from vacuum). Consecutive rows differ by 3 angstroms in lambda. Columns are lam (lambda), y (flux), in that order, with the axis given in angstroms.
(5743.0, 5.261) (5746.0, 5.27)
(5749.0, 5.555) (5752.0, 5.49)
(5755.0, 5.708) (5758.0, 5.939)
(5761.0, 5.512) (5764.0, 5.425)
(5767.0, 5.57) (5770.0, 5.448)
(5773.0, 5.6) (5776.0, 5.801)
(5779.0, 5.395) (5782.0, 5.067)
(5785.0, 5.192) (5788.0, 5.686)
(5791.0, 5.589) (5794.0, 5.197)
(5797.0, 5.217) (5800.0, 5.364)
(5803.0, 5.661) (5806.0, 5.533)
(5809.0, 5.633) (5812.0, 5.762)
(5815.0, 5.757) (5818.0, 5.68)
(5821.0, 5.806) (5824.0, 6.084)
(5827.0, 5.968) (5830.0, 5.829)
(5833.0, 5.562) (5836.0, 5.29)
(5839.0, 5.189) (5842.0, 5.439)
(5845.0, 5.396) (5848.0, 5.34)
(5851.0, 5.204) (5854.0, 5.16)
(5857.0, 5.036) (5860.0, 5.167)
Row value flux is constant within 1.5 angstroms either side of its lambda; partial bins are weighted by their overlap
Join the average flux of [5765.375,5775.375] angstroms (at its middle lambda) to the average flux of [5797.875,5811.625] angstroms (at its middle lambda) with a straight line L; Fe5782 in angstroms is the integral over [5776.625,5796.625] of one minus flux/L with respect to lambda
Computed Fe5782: 0.7 angstroms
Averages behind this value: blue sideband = 5.56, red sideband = 5.55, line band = 5.37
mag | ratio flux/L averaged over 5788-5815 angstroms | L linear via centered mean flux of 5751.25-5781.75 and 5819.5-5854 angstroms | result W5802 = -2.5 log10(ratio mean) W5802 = 0.01 mag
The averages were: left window 5.57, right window 5.54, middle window 5.52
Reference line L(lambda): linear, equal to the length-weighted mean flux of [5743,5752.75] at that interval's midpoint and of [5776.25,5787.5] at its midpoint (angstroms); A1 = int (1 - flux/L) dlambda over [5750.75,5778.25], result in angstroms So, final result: -1.22 angstroms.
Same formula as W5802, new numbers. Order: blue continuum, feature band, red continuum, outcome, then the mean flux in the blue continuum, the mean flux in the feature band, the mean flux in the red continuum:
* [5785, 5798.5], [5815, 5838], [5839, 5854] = -0.077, 5.4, 5.73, 5.31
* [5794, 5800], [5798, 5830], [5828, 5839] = -0.067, 5.25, 5.72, 5.53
